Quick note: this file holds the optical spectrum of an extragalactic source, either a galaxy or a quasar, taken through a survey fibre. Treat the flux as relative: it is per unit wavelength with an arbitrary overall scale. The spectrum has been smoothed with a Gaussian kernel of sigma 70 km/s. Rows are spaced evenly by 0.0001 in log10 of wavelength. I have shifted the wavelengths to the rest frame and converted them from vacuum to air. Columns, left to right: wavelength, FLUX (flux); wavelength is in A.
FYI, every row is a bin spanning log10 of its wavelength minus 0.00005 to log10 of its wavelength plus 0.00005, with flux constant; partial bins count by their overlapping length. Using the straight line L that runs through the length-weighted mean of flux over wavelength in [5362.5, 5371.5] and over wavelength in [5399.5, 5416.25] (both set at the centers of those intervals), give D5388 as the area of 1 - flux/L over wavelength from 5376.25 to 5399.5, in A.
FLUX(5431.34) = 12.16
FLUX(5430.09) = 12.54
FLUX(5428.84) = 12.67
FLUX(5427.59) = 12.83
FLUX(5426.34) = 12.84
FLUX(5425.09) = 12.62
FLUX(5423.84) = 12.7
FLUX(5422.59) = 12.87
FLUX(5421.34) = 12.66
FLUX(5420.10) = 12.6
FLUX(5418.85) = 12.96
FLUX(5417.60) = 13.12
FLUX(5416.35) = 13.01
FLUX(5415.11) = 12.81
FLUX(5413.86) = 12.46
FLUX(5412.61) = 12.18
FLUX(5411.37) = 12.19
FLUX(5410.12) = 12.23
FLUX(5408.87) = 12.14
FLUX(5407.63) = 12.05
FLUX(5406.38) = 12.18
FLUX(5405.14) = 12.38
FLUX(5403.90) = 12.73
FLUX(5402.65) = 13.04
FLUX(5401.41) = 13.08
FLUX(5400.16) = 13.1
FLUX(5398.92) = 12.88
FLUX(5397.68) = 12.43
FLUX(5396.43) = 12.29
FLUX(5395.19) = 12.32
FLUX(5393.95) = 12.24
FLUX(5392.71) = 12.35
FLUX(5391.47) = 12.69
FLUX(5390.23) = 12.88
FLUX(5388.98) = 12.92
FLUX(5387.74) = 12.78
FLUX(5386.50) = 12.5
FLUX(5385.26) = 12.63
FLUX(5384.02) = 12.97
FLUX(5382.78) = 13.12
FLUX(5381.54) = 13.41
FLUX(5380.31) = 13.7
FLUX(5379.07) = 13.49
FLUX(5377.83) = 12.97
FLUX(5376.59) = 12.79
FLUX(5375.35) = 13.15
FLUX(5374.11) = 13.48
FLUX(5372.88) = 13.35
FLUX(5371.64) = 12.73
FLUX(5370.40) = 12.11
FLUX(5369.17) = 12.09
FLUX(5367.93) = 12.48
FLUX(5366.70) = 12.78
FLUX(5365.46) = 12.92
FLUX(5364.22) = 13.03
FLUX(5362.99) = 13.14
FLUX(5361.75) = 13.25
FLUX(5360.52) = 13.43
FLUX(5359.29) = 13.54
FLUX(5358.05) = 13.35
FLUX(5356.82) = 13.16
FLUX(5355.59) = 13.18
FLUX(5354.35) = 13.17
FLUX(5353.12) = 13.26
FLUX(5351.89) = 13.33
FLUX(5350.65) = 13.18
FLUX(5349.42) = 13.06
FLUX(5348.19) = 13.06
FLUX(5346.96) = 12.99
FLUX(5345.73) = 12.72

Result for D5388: -0.4 A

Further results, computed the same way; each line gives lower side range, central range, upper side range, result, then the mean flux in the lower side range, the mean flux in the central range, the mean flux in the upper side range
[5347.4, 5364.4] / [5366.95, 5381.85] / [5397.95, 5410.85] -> 0.0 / 13.2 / 13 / 12.6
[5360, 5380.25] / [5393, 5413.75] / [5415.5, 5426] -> 0.7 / 13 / 12.5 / 12.8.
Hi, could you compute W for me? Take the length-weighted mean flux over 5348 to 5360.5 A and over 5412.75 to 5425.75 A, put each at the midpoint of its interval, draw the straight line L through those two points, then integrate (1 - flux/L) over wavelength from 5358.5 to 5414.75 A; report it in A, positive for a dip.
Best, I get 1.0 A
